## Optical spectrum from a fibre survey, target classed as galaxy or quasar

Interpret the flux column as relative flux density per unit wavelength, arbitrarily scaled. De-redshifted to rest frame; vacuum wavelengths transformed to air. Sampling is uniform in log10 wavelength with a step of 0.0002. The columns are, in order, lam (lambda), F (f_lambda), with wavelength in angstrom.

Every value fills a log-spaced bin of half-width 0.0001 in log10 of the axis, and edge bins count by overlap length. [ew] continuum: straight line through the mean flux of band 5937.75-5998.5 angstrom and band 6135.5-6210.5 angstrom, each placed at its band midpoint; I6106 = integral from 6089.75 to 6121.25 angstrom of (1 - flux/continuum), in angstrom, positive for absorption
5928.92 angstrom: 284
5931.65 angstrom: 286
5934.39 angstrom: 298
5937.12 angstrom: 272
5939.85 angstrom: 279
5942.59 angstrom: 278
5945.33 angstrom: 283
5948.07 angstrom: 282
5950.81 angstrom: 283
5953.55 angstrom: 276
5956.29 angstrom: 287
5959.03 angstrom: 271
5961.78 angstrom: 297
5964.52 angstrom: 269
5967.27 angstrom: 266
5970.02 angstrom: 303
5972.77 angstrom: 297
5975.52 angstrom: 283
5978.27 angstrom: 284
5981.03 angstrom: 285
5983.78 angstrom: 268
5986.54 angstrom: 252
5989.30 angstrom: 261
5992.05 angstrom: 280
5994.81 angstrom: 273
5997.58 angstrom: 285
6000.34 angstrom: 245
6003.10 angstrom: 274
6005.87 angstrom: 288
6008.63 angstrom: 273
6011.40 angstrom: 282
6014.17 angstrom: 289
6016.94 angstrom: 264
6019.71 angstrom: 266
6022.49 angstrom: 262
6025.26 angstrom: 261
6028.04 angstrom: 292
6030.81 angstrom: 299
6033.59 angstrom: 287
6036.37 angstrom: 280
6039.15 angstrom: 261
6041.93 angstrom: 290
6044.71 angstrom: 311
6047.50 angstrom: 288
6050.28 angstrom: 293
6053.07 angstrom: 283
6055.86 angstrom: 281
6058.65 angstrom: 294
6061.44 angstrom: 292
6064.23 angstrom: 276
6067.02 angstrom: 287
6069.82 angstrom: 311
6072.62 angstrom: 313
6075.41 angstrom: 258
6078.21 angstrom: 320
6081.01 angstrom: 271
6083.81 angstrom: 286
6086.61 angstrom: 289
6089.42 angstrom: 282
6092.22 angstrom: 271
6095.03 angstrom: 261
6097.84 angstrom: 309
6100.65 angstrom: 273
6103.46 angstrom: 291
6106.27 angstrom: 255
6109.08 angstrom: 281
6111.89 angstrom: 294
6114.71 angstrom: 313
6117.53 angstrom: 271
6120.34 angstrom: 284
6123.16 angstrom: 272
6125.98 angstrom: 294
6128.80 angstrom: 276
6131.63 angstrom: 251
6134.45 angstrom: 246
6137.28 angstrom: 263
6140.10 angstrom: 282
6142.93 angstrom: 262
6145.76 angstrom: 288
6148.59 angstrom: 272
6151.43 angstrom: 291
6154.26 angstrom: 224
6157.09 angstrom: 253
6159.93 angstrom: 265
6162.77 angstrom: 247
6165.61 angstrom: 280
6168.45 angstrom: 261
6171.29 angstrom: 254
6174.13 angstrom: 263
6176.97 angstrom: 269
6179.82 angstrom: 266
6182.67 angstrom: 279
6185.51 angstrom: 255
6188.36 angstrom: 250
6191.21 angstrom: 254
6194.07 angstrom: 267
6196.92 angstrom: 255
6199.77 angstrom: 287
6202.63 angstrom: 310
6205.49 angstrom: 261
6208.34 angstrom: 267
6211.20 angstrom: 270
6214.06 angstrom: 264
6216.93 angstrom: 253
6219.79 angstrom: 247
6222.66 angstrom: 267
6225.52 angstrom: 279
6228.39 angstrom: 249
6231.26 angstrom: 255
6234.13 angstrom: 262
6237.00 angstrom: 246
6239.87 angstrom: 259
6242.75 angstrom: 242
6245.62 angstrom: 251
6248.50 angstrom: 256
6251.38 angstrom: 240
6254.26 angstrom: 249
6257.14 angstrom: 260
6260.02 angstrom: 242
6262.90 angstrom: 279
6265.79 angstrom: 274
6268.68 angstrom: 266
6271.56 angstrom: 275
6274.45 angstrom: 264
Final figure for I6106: -1.3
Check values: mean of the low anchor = 279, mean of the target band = 282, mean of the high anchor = 266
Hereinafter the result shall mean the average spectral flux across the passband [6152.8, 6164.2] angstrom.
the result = 247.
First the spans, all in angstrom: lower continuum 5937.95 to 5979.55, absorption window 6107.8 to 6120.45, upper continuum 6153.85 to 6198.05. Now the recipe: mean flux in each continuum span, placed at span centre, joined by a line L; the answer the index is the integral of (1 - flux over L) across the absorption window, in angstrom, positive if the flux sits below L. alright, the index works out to -1.1 angstrom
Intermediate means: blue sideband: 282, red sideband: 260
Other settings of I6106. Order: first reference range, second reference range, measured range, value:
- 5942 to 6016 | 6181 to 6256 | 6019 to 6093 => -3.57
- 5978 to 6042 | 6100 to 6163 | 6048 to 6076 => -1.65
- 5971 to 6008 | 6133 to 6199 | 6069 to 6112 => -2.62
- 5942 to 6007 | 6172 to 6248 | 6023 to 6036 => -0.41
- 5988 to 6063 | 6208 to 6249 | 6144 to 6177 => 0.17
